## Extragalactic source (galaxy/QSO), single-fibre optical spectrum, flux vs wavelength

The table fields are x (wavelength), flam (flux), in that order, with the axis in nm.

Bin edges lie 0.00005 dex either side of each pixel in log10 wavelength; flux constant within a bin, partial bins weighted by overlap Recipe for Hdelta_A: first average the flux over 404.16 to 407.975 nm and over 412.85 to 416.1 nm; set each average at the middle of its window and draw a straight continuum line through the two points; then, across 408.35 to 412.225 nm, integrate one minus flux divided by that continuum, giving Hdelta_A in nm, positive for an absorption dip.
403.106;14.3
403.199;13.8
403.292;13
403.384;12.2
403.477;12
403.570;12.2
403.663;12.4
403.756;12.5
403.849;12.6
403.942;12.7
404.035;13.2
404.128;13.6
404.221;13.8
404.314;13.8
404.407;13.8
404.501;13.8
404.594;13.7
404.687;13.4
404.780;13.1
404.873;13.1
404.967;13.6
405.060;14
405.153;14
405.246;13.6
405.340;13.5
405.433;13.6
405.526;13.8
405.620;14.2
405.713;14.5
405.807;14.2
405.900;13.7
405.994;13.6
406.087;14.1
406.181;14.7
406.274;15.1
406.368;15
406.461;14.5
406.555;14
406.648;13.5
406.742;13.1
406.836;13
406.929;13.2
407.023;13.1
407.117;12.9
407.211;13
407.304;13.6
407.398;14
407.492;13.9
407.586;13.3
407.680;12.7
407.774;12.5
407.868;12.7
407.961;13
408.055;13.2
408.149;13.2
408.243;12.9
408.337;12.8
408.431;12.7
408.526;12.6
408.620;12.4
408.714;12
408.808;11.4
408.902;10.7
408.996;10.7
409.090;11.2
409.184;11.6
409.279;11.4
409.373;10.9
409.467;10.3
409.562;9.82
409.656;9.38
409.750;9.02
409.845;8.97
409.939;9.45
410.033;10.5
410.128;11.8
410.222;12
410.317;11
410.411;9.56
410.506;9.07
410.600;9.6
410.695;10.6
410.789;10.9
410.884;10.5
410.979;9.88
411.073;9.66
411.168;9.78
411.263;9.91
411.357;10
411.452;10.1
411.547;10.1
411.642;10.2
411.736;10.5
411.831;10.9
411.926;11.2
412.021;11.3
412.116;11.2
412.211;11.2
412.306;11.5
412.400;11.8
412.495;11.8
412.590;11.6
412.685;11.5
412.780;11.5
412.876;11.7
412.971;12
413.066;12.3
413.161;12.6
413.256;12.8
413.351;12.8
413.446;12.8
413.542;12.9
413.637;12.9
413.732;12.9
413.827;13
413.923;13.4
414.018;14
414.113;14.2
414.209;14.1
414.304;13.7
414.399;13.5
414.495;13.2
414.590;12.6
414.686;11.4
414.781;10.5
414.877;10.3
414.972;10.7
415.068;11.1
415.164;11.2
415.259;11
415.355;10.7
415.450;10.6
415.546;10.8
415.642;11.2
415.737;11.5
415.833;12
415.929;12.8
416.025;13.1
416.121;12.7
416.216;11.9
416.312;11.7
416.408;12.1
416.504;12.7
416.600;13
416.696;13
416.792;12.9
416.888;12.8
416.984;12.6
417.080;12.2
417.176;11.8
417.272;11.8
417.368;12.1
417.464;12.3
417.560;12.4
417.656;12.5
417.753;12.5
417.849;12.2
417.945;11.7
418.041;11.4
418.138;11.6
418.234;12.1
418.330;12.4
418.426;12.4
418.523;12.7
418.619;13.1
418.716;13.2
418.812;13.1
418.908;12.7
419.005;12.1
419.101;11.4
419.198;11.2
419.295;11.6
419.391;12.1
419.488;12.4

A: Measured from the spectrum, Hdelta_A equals 0.69 nm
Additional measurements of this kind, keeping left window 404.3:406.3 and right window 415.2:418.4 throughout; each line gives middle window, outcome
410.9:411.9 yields 0.21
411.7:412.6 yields 0.10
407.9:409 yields 0.08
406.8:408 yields 0.03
